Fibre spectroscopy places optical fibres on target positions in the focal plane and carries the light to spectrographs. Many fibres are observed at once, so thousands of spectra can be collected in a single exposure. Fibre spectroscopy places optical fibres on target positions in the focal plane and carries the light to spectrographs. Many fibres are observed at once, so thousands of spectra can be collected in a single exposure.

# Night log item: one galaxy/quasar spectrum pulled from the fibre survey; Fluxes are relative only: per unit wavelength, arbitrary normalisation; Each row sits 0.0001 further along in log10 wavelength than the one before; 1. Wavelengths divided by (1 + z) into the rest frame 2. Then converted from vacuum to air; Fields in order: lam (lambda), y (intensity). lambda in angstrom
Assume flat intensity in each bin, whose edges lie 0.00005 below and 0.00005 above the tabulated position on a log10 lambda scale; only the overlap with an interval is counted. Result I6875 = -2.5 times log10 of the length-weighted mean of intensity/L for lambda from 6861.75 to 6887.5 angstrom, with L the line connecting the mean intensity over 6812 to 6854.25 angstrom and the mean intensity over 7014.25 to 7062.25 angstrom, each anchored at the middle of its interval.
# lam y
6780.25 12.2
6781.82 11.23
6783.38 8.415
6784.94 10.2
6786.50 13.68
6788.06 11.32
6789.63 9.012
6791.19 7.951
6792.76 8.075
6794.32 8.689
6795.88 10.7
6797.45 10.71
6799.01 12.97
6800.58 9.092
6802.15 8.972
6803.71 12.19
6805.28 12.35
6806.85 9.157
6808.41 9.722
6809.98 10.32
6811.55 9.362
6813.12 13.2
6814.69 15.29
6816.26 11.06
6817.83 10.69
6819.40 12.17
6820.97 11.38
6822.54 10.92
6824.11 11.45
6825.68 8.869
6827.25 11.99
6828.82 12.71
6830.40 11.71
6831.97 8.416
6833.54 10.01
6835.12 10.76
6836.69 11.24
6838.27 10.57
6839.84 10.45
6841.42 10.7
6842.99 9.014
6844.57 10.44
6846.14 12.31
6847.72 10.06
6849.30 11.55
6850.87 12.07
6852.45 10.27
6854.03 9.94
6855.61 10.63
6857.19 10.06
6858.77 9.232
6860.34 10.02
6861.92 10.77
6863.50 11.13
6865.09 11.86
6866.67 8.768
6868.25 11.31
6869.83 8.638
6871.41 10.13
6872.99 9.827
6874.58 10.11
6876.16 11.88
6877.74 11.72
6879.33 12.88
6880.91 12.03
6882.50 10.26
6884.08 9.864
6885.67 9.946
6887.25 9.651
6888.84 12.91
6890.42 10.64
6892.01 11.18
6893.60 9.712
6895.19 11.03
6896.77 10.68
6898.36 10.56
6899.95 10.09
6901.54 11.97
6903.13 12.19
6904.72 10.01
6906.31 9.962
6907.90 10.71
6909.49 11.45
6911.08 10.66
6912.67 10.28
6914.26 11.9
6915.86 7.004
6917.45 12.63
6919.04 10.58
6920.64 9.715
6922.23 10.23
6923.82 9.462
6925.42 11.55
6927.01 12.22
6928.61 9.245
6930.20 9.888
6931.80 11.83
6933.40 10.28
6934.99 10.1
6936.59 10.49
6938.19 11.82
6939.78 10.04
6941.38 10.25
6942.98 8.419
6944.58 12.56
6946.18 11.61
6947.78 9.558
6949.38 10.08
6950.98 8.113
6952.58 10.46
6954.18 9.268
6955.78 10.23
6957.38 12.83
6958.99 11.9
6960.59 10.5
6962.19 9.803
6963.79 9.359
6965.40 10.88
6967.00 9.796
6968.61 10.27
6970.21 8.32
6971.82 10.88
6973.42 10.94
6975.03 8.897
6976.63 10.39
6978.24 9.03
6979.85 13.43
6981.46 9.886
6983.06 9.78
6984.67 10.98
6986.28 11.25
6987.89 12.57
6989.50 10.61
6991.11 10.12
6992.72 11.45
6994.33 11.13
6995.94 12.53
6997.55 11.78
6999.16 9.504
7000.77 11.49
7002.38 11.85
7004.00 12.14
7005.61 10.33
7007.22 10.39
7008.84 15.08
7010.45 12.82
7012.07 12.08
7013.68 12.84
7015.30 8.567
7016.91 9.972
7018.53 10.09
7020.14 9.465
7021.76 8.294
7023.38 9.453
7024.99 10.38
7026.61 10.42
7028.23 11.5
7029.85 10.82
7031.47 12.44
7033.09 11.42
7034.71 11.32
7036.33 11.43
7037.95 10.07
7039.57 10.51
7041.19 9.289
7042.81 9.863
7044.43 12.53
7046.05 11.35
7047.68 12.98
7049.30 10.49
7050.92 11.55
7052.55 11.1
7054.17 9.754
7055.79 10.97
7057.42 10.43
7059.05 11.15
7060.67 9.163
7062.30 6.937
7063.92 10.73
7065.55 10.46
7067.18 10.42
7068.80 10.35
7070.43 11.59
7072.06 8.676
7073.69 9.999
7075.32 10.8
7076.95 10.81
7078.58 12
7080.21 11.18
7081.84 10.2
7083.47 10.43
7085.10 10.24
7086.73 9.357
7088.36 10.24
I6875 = 0.03 mag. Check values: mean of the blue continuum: 11.1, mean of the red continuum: 10.5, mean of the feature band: 10.6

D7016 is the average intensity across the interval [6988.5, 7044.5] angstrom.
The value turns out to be 11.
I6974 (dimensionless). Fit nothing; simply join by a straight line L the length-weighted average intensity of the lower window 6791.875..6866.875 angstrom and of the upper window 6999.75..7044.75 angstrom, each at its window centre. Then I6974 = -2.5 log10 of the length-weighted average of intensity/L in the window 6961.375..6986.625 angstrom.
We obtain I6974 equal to 0.067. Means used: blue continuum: 10.7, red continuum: 10.9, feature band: 10.2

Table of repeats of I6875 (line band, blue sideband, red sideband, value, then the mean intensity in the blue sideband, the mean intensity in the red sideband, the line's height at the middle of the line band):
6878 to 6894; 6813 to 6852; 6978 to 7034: 0.01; 11.1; 11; 11.1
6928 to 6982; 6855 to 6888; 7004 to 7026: 0.04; 10.5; 10.8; 10.7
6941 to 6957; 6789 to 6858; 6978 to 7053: 0.08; 10.7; 11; 10.9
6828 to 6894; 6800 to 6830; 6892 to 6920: 0.02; 11.1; 10.7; 10.9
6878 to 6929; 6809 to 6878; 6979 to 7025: 0.01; 10.8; 11.1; 10.9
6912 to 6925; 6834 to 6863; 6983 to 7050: 0.05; 10.6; 11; 10.8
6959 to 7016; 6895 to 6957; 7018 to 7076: -0.04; 10.5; 10.5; 10.5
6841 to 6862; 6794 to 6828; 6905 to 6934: 0.03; 11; 10.5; 10.8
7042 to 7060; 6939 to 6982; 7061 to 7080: -0.08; 10.3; 10.3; 10.3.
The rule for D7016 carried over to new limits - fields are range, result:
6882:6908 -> 10.7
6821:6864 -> 10.7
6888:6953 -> 10.6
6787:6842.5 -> 10.7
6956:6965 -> 10.8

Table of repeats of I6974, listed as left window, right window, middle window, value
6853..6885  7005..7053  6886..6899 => -0.02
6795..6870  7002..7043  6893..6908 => 0.01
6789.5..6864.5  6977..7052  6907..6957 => 0.04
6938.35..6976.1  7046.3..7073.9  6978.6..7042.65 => -0.07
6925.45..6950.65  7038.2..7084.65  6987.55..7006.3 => -0.07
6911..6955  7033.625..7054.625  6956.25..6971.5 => 0.01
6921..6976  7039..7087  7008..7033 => -0.05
